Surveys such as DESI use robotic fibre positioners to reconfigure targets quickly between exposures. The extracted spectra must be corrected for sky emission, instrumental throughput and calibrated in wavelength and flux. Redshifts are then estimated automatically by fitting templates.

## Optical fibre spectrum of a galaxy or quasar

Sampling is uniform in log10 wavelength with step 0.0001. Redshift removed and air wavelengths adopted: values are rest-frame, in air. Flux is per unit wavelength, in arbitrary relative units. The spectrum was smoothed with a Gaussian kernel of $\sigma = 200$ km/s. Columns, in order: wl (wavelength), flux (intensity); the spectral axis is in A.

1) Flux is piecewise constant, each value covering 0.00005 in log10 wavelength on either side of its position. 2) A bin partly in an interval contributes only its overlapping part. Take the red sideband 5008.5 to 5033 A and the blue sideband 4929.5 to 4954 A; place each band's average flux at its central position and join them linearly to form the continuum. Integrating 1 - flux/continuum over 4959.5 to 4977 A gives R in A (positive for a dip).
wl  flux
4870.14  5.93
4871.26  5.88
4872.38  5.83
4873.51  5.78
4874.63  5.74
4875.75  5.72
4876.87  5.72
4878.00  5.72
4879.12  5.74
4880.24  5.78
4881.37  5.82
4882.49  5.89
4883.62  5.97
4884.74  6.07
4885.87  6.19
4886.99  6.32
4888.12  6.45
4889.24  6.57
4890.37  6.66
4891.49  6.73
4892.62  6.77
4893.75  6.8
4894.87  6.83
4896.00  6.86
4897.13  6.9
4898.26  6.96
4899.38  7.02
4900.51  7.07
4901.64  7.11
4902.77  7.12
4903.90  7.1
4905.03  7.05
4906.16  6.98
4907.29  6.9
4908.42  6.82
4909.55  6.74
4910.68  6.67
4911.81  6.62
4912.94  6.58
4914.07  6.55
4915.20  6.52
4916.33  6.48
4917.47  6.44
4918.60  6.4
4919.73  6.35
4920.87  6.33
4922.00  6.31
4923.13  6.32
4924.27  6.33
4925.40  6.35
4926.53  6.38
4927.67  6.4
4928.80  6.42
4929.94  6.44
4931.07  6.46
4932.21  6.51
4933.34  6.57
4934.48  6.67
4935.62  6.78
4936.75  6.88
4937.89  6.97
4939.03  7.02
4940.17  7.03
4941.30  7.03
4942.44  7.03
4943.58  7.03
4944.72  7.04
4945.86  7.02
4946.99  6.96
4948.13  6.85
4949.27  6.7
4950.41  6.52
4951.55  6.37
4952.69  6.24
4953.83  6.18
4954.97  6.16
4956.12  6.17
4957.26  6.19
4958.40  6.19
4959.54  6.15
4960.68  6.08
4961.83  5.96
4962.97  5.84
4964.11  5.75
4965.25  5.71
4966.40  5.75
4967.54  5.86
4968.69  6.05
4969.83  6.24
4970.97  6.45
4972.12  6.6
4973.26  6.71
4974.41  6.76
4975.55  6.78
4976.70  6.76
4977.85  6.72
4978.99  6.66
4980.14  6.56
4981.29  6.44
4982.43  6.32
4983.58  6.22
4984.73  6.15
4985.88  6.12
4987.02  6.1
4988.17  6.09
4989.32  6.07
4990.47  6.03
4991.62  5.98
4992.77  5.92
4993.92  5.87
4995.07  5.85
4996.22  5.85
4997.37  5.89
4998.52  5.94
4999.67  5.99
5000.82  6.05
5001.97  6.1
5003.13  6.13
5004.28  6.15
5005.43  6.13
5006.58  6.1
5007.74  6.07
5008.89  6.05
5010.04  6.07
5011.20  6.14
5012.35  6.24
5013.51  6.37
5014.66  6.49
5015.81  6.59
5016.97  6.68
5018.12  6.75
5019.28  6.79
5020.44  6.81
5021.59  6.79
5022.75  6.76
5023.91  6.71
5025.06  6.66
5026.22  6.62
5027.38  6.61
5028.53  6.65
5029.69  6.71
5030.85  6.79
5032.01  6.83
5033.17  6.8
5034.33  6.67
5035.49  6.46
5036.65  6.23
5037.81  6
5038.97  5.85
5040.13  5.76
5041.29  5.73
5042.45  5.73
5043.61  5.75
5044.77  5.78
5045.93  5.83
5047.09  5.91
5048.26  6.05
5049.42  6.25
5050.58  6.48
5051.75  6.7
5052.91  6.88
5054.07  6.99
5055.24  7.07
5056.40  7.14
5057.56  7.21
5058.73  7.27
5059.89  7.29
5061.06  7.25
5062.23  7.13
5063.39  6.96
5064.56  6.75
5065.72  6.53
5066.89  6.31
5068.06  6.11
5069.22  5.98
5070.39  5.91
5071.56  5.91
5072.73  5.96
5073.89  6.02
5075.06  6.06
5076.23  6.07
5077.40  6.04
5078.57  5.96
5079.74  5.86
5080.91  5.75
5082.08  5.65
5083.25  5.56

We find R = 1.3 A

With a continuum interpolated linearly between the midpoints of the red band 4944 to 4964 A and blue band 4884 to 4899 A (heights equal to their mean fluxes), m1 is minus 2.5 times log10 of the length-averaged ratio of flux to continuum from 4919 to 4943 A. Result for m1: -0.02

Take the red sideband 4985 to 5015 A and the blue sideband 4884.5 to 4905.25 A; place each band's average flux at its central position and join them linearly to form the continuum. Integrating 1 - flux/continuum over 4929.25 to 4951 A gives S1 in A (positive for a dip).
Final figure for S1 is -1.2 A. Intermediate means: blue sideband 6.77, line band 6.81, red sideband 6.07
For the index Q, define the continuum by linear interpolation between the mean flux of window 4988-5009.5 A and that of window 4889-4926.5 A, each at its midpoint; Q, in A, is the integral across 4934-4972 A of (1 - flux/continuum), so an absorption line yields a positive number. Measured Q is -0.5 A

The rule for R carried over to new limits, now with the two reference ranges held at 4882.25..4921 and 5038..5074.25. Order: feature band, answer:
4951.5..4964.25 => 0.9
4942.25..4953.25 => -0.3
